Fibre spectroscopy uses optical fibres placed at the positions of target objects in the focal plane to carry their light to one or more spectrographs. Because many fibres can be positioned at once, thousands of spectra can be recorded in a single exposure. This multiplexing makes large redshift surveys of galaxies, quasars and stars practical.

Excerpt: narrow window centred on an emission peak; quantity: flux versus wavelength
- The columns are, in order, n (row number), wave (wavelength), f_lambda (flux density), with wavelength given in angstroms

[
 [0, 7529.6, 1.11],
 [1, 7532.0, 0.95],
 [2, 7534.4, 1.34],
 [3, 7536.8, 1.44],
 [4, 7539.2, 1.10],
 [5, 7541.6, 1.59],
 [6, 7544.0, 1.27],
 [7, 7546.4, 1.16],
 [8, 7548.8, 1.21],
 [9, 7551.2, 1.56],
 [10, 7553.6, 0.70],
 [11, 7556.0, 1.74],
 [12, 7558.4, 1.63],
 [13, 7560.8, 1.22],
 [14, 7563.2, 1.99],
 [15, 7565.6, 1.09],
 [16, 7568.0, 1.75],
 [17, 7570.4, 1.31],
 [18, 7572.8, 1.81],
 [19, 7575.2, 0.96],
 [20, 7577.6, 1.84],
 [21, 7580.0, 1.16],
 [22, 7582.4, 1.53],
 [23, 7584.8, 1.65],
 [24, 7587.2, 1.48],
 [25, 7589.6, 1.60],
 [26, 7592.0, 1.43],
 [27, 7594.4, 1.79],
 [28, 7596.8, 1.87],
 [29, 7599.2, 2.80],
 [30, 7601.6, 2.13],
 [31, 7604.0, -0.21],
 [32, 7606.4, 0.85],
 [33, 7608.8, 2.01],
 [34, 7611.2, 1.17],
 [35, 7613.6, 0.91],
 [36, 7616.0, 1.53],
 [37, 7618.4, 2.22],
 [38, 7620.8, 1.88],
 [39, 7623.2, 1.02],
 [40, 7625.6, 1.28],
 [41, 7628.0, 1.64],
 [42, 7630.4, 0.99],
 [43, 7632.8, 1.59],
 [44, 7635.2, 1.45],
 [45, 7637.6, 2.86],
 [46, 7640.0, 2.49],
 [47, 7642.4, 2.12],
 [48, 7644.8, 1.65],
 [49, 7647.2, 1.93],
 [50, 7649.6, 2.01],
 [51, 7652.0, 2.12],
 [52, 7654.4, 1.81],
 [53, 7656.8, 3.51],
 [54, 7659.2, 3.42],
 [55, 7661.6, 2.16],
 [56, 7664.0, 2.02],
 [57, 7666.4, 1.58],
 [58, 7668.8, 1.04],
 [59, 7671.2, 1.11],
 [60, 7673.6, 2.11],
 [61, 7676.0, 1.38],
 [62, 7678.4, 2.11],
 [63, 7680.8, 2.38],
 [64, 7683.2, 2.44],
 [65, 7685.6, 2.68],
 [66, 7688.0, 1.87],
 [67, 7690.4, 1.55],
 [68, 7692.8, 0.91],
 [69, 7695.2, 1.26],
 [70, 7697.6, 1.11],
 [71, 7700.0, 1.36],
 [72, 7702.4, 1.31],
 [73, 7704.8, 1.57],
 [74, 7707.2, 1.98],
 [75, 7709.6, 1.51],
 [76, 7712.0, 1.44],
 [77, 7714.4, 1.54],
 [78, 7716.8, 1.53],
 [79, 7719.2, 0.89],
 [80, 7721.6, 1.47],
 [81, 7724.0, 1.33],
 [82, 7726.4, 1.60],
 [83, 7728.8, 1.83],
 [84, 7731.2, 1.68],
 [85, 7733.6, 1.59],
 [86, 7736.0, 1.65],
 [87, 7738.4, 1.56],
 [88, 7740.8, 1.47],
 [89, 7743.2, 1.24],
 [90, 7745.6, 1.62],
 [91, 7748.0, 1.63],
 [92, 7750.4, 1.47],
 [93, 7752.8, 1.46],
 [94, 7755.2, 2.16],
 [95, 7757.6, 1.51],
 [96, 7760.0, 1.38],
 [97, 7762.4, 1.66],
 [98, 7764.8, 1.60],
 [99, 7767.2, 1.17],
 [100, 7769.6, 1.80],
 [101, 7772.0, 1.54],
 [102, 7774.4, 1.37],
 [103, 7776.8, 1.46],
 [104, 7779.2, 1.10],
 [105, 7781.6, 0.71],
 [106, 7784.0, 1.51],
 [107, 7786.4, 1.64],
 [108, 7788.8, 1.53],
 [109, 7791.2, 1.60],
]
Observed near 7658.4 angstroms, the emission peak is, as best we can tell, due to H-alpha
